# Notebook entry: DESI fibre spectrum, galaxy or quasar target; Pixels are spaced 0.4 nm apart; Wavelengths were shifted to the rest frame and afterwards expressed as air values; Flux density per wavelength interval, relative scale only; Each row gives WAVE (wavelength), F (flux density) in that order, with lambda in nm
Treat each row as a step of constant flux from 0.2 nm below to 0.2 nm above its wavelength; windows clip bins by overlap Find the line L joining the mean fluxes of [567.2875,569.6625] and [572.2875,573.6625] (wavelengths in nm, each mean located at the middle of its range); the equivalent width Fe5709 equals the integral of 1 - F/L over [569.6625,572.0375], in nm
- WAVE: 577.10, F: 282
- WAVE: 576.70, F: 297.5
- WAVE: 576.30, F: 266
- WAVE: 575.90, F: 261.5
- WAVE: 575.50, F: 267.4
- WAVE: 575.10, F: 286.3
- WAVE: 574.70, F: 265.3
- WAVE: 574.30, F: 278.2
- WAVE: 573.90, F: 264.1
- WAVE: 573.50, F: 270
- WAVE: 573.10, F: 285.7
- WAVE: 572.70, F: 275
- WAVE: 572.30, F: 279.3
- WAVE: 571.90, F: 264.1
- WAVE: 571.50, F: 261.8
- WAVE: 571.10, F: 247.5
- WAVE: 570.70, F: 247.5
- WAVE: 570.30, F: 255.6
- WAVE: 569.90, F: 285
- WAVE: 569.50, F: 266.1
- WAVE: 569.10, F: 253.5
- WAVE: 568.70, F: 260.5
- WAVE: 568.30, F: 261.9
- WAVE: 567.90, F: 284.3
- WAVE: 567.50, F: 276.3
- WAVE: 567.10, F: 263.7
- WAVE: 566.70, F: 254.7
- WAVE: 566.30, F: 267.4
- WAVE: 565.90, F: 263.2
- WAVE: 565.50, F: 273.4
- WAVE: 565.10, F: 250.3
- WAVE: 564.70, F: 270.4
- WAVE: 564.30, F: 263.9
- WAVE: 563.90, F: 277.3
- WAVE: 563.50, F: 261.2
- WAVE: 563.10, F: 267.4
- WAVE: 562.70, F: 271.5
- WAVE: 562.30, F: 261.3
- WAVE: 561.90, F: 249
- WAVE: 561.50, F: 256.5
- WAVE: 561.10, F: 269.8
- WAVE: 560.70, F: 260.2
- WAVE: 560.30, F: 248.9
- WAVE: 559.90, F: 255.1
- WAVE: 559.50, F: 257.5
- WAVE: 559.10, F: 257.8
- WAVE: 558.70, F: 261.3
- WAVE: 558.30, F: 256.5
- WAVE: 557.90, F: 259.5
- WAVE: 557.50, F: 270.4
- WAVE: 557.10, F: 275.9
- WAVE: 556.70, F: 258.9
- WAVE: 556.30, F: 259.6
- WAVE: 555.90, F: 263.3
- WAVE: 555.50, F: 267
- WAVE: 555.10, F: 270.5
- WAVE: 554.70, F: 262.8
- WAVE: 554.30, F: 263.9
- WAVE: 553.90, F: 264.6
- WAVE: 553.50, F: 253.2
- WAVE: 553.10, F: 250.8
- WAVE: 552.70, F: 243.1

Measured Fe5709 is 0.11 nm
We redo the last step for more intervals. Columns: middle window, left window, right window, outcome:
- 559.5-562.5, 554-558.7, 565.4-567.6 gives 0.09 nm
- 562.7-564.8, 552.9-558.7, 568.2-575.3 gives -0.03 nm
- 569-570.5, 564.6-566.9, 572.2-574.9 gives 0.01 nm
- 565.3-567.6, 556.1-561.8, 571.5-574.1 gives 0.01 nm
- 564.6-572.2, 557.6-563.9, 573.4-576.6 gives 0.06 nm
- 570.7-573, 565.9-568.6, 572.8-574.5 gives 0.07 nm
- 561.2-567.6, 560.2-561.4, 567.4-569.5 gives -0.02 nm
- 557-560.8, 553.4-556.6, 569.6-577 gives 0.07 nm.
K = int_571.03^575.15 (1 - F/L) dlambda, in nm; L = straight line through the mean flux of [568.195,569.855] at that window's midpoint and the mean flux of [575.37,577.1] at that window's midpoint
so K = -0.02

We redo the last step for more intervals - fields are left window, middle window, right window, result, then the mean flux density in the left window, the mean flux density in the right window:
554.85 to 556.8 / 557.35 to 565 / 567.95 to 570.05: 0.10 nm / 264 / 266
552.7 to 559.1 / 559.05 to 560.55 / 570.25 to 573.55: 0.05 nm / 262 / 265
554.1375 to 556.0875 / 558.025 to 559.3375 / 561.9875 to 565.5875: 0.03 nm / 266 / 266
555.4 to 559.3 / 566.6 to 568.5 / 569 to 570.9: -0.05 nm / 263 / 262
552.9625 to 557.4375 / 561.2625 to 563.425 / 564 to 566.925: 0.02 nm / 263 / 264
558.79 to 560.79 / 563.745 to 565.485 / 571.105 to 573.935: -0.03 nm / 256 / 270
